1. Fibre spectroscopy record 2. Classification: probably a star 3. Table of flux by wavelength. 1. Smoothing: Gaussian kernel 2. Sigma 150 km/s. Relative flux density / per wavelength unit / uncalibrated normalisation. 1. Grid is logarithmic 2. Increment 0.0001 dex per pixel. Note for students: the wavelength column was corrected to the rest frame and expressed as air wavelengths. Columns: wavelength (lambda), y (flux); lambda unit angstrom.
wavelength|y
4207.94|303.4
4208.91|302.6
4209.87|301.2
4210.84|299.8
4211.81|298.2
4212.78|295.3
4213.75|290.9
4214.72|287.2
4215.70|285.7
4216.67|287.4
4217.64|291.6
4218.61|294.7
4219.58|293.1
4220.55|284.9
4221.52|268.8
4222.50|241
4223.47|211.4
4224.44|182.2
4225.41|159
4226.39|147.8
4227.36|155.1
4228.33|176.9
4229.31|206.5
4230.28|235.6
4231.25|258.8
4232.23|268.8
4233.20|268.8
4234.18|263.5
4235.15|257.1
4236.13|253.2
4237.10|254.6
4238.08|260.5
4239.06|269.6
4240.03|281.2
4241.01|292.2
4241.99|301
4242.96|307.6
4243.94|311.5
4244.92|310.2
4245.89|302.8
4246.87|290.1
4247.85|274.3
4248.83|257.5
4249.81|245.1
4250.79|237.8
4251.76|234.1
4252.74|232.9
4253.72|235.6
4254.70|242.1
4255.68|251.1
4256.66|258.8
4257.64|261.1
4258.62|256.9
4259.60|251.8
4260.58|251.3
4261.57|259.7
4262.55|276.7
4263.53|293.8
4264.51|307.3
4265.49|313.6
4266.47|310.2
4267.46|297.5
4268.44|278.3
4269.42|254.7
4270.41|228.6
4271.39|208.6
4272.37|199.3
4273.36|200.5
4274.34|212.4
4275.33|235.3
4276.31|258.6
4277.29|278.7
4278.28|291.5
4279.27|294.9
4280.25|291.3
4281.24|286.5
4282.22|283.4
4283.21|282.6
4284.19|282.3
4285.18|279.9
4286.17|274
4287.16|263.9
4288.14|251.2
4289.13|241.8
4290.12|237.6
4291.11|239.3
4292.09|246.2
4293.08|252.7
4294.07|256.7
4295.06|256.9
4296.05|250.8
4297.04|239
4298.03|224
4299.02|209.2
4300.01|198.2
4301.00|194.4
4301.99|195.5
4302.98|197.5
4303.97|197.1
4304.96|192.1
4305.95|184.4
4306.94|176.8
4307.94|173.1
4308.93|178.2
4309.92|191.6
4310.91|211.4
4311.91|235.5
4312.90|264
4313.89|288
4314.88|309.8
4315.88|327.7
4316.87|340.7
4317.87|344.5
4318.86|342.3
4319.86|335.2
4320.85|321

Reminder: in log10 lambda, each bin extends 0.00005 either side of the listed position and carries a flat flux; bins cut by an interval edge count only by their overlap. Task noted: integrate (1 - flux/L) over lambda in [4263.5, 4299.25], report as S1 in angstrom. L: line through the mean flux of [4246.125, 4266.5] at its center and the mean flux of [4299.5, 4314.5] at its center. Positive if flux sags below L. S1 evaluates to -3.77 angstrom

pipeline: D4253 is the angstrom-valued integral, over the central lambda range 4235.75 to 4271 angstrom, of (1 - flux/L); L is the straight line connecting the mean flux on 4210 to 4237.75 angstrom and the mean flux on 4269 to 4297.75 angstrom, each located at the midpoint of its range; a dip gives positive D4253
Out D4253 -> -2.5 angstrom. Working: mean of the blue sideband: 251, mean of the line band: 271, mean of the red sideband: 254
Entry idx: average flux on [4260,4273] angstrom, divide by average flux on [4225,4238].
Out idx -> 1.2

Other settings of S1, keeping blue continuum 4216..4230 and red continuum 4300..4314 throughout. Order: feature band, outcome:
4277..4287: -3.45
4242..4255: -2.80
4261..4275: -2.87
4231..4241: -1.76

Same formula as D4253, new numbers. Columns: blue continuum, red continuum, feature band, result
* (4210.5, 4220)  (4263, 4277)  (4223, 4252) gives 2.9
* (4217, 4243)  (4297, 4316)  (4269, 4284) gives -1.7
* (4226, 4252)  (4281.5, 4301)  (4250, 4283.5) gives -0.9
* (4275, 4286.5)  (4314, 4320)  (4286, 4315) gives 7.6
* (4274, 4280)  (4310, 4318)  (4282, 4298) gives 0.8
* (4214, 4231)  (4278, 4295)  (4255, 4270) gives -1.1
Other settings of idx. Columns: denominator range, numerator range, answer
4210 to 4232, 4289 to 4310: 0.86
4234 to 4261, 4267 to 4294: 0.97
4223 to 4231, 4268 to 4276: 1.22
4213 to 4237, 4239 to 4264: 1.10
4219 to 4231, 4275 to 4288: 1.29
